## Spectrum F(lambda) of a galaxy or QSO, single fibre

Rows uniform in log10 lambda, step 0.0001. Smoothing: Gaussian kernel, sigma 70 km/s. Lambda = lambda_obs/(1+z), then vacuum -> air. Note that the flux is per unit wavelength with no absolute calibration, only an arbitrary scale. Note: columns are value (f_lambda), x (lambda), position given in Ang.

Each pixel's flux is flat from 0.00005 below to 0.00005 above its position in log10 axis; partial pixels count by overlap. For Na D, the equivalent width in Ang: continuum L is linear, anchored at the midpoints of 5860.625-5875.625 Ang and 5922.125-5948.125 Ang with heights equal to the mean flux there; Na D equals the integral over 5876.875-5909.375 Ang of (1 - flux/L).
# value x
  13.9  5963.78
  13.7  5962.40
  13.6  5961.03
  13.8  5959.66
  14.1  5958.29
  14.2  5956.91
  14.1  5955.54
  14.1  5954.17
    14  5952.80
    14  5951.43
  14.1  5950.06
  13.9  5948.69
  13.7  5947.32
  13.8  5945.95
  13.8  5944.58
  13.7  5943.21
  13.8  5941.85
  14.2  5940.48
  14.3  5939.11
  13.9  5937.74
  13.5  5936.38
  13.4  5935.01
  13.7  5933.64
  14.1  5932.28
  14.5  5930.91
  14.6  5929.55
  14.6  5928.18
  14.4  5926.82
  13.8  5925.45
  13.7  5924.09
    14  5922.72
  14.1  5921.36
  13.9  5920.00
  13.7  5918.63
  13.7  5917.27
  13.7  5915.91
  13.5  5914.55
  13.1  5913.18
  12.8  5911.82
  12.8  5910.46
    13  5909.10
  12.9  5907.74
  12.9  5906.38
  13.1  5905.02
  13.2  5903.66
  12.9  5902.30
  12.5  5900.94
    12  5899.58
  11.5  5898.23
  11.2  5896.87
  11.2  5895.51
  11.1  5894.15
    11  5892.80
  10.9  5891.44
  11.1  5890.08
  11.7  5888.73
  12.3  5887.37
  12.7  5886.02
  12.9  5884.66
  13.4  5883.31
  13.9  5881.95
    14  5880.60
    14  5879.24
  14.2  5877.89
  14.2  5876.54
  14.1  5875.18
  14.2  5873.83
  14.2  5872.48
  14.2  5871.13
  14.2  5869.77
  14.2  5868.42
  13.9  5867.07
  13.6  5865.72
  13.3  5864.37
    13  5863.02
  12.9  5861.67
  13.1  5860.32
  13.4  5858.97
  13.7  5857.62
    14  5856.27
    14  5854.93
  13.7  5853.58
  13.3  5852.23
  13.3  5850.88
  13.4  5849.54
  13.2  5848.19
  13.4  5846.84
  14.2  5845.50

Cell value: 3.18 Ang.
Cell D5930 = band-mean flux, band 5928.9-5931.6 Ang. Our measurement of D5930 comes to 14.6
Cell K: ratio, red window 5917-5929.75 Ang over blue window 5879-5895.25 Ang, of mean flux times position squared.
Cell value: 1.2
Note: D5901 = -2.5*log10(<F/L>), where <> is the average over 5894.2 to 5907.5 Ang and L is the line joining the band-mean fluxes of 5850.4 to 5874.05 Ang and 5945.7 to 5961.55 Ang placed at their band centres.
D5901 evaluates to 0.13 mag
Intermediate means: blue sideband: 13.7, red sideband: 14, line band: 12.2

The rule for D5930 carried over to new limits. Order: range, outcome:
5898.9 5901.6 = 12.3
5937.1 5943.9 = 14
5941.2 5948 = 13.8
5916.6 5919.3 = 13.7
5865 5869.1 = 13.9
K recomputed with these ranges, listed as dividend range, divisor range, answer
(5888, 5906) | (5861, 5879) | 0.86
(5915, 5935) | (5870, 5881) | 1.01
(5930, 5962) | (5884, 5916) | 1.15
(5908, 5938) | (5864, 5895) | 1.06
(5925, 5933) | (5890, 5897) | 1.31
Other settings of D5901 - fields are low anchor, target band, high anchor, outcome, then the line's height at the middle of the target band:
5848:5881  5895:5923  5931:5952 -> 0.07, 13.8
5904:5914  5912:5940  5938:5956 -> -0.04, 13.4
